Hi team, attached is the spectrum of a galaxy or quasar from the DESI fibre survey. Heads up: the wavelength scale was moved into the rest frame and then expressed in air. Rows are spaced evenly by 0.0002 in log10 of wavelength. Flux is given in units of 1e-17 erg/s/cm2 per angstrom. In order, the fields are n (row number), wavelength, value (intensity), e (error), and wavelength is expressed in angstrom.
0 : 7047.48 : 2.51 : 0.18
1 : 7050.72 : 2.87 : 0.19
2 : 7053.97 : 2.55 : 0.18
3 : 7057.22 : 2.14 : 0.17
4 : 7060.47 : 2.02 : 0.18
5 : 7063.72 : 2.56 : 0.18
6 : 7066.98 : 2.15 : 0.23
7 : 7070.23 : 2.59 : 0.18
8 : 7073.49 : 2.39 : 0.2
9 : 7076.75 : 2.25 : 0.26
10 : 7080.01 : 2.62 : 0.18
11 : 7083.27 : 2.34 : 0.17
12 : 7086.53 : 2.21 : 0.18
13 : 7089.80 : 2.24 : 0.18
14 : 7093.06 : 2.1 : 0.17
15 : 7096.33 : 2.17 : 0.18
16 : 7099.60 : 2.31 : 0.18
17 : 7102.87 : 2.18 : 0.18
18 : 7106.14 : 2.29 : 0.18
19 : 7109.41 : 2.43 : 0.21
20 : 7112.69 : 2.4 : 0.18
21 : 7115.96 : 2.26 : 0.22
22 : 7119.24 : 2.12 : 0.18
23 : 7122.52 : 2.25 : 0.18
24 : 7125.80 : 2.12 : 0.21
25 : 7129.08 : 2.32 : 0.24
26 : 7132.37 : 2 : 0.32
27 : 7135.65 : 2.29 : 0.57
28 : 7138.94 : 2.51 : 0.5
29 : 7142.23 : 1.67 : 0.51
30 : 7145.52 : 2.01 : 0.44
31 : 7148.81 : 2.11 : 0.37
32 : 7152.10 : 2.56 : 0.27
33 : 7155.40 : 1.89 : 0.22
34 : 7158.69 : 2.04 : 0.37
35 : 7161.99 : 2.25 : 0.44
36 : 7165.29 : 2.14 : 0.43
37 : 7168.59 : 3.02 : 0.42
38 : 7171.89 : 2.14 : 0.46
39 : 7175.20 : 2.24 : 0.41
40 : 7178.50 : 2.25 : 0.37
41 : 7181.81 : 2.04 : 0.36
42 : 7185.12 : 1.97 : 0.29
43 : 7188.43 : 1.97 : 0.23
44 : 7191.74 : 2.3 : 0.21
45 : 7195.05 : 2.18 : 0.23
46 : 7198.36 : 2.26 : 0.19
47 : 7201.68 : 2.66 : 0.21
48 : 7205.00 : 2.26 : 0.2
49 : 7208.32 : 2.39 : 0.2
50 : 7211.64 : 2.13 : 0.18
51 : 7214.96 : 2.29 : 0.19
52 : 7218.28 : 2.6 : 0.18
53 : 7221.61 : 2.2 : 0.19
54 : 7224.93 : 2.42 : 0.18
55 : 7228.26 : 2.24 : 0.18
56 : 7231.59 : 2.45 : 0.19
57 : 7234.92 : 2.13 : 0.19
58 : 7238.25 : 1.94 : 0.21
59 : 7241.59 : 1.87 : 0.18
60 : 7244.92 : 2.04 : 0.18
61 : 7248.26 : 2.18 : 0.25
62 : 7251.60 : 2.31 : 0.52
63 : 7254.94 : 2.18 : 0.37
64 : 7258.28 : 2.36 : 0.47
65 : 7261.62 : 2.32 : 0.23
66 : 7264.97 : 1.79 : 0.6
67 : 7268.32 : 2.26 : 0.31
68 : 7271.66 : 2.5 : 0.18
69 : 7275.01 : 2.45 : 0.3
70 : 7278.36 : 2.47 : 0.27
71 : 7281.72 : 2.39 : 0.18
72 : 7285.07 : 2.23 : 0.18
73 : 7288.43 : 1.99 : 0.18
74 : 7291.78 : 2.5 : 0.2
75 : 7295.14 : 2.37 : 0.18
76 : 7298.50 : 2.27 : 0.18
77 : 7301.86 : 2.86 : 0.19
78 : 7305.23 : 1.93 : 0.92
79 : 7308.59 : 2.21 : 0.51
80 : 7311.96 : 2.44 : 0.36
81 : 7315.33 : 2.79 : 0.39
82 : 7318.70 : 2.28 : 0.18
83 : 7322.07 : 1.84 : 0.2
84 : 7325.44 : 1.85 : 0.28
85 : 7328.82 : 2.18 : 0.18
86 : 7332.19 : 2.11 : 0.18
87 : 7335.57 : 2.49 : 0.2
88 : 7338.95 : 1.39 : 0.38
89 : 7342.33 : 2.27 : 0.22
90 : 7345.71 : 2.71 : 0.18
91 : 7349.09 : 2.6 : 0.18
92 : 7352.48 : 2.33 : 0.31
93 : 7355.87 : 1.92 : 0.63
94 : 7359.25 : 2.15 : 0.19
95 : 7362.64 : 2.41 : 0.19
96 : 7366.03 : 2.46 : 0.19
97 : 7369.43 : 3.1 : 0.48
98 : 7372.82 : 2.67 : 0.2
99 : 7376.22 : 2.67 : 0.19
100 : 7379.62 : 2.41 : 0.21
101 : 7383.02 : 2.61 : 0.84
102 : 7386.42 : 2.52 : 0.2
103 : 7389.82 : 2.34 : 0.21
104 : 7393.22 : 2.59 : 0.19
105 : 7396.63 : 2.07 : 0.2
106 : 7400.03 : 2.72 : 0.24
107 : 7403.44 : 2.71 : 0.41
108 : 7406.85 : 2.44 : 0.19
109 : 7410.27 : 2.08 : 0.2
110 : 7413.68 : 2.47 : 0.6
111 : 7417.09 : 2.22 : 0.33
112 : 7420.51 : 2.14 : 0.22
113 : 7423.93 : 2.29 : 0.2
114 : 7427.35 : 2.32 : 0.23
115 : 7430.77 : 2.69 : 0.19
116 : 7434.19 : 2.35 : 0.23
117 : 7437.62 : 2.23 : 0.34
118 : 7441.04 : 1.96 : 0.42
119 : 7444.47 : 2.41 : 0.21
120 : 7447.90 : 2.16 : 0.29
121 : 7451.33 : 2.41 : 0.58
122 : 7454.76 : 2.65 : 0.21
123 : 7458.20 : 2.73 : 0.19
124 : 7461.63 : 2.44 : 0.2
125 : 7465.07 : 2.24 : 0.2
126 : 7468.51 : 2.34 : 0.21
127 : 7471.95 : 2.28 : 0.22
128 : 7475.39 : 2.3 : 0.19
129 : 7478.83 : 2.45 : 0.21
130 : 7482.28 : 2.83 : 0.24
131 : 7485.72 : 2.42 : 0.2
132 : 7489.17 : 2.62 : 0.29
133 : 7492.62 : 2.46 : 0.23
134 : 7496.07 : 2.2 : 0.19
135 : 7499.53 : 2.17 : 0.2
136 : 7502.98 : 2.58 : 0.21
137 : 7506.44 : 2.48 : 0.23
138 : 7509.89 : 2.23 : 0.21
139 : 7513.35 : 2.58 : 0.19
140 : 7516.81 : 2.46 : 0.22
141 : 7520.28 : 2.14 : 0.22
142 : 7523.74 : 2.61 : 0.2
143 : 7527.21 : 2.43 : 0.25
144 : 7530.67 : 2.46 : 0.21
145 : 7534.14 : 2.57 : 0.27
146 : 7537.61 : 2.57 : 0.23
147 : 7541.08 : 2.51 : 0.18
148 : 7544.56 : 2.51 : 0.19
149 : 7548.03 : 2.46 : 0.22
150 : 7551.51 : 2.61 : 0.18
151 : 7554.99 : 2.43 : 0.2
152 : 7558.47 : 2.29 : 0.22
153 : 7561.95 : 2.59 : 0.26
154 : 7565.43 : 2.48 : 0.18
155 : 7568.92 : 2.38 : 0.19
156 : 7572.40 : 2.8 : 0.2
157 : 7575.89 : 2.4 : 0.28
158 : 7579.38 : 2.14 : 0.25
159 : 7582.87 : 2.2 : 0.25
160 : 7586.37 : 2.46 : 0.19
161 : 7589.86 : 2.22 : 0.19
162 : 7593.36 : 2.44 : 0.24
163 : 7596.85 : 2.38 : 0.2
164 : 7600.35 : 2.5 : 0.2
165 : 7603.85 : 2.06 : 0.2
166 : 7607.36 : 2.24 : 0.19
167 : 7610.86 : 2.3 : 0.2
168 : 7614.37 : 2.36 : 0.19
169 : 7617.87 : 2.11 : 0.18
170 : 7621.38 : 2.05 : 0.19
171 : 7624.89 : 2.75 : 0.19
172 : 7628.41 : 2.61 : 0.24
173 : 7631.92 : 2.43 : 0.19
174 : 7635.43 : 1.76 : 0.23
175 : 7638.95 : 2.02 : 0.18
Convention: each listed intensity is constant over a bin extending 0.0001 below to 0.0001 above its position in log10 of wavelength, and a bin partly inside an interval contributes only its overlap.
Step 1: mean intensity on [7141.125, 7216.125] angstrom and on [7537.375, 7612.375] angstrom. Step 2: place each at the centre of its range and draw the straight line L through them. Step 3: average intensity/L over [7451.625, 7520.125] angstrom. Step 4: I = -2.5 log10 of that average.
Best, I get -0.03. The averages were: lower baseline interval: 2.21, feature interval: 2.44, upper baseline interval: 2.4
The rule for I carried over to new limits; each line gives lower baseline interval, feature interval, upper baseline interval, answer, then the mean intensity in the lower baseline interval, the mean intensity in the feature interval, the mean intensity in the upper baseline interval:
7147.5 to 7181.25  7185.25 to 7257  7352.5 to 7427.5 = 0.03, 2.26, 2.23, 2.42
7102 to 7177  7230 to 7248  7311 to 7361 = 0.07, 2.23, 2.09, 2.22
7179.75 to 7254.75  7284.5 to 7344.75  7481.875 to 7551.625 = 0.03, 2.22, 2.23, 2.46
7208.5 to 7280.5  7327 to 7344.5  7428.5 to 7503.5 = 0.10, 2.25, 2.1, 2.4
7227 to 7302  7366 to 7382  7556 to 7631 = -0.17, 2.25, 2.68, 2.37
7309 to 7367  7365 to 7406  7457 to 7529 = -0.12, 2.24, 2.57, 2.43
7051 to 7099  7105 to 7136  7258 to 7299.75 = 0.03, 2.32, 2.25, 2.3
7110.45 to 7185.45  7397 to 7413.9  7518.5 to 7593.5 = -0.04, 2.21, 2.45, 2.44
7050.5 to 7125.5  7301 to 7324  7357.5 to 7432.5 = 0.05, 2.31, 2.31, 2.46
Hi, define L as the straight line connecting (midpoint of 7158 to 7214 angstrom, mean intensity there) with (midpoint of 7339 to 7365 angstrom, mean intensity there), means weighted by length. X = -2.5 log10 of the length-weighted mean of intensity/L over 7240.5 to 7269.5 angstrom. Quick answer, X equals 0.06 mag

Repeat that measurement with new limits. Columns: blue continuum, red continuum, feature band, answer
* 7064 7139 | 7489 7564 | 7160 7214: 0.03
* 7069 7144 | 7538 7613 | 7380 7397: -0.05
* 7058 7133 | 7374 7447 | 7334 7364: 0.06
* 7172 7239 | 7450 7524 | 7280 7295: 0.01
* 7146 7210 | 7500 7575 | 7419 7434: 0.02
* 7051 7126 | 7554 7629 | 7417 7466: 0.00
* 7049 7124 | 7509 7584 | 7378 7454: 0.02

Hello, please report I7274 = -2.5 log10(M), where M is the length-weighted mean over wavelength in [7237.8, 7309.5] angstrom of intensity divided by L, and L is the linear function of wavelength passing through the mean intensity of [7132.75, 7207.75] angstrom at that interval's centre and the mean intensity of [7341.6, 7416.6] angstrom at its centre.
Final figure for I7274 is 0.041 mag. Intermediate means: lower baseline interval 2.22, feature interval 2.25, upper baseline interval 2.46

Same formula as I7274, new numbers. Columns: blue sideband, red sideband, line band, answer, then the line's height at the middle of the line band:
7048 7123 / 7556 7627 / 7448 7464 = -0.07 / 2.35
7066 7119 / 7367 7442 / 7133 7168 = 0.08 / 2.33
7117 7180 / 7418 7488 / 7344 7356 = -0.06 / 2.32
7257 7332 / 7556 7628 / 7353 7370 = -0.03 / 2.3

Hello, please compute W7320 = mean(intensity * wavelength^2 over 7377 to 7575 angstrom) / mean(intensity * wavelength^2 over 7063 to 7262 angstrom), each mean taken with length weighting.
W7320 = 1.18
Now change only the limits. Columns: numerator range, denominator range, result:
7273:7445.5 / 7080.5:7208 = 1.12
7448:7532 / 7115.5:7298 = 1.18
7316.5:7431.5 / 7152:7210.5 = 1.11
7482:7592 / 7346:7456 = 1.05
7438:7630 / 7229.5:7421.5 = 1.10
